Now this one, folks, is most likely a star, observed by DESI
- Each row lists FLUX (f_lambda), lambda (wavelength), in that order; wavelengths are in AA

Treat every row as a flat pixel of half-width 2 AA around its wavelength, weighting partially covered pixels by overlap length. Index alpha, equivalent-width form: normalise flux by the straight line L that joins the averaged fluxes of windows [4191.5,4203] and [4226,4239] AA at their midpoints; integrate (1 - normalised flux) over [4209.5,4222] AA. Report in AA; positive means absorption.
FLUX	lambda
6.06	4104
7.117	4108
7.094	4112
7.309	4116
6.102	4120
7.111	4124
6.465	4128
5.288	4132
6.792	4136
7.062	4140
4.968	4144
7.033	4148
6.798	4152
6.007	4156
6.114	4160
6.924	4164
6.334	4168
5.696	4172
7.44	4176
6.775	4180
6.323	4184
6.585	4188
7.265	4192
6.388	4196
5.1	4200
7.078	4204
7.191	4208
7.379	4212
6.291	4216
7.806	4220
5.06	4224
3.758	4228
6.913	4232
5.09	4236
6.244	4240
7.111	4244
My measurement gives -3.1 AA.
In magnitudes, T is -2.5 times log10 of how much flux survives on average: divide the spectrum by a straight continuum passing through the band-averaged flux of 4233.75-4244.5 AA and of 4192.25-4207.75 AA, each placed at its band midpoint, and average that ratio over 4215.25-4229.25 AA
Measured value 0.08 mag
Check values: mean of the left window 6.42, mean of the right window 6.03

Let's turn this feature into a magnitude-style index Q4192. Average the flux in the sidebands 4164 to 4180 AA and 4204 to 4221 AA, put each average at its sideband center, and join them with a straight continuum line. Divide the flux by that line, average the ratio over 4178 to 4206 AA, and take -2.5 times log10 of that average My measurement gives 0.06 mag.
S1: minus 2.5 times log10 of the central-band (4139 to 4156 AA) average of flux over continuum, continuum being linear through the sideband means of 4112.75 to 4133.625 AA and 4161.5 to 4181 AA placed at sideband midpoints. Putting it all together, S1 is 0.03 mag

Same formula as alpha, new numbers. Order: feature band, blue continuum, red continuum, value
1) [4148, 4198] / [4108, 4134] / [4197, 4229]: -1.1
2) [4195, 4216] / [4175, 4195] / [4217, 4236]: -1.0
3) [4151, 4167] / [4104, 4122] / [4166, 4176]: -0.1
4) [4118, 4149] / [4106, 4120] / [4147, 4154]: 2.8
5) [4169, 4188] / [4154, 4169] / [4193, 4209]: -0.5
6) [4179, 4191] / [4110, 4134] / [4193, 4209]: -0.2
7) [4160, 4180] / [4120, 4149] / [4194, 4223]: -0.2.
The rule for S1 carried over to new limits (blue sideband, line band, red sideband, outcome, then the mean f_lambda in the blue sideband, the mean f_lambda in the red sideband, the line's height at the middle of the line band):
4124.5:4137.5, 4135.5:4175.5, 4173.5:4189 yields 0.018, 6.27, 6.76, 6.51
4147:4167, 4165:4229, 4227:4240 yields -0.078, 6.54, 5.52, 6.01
